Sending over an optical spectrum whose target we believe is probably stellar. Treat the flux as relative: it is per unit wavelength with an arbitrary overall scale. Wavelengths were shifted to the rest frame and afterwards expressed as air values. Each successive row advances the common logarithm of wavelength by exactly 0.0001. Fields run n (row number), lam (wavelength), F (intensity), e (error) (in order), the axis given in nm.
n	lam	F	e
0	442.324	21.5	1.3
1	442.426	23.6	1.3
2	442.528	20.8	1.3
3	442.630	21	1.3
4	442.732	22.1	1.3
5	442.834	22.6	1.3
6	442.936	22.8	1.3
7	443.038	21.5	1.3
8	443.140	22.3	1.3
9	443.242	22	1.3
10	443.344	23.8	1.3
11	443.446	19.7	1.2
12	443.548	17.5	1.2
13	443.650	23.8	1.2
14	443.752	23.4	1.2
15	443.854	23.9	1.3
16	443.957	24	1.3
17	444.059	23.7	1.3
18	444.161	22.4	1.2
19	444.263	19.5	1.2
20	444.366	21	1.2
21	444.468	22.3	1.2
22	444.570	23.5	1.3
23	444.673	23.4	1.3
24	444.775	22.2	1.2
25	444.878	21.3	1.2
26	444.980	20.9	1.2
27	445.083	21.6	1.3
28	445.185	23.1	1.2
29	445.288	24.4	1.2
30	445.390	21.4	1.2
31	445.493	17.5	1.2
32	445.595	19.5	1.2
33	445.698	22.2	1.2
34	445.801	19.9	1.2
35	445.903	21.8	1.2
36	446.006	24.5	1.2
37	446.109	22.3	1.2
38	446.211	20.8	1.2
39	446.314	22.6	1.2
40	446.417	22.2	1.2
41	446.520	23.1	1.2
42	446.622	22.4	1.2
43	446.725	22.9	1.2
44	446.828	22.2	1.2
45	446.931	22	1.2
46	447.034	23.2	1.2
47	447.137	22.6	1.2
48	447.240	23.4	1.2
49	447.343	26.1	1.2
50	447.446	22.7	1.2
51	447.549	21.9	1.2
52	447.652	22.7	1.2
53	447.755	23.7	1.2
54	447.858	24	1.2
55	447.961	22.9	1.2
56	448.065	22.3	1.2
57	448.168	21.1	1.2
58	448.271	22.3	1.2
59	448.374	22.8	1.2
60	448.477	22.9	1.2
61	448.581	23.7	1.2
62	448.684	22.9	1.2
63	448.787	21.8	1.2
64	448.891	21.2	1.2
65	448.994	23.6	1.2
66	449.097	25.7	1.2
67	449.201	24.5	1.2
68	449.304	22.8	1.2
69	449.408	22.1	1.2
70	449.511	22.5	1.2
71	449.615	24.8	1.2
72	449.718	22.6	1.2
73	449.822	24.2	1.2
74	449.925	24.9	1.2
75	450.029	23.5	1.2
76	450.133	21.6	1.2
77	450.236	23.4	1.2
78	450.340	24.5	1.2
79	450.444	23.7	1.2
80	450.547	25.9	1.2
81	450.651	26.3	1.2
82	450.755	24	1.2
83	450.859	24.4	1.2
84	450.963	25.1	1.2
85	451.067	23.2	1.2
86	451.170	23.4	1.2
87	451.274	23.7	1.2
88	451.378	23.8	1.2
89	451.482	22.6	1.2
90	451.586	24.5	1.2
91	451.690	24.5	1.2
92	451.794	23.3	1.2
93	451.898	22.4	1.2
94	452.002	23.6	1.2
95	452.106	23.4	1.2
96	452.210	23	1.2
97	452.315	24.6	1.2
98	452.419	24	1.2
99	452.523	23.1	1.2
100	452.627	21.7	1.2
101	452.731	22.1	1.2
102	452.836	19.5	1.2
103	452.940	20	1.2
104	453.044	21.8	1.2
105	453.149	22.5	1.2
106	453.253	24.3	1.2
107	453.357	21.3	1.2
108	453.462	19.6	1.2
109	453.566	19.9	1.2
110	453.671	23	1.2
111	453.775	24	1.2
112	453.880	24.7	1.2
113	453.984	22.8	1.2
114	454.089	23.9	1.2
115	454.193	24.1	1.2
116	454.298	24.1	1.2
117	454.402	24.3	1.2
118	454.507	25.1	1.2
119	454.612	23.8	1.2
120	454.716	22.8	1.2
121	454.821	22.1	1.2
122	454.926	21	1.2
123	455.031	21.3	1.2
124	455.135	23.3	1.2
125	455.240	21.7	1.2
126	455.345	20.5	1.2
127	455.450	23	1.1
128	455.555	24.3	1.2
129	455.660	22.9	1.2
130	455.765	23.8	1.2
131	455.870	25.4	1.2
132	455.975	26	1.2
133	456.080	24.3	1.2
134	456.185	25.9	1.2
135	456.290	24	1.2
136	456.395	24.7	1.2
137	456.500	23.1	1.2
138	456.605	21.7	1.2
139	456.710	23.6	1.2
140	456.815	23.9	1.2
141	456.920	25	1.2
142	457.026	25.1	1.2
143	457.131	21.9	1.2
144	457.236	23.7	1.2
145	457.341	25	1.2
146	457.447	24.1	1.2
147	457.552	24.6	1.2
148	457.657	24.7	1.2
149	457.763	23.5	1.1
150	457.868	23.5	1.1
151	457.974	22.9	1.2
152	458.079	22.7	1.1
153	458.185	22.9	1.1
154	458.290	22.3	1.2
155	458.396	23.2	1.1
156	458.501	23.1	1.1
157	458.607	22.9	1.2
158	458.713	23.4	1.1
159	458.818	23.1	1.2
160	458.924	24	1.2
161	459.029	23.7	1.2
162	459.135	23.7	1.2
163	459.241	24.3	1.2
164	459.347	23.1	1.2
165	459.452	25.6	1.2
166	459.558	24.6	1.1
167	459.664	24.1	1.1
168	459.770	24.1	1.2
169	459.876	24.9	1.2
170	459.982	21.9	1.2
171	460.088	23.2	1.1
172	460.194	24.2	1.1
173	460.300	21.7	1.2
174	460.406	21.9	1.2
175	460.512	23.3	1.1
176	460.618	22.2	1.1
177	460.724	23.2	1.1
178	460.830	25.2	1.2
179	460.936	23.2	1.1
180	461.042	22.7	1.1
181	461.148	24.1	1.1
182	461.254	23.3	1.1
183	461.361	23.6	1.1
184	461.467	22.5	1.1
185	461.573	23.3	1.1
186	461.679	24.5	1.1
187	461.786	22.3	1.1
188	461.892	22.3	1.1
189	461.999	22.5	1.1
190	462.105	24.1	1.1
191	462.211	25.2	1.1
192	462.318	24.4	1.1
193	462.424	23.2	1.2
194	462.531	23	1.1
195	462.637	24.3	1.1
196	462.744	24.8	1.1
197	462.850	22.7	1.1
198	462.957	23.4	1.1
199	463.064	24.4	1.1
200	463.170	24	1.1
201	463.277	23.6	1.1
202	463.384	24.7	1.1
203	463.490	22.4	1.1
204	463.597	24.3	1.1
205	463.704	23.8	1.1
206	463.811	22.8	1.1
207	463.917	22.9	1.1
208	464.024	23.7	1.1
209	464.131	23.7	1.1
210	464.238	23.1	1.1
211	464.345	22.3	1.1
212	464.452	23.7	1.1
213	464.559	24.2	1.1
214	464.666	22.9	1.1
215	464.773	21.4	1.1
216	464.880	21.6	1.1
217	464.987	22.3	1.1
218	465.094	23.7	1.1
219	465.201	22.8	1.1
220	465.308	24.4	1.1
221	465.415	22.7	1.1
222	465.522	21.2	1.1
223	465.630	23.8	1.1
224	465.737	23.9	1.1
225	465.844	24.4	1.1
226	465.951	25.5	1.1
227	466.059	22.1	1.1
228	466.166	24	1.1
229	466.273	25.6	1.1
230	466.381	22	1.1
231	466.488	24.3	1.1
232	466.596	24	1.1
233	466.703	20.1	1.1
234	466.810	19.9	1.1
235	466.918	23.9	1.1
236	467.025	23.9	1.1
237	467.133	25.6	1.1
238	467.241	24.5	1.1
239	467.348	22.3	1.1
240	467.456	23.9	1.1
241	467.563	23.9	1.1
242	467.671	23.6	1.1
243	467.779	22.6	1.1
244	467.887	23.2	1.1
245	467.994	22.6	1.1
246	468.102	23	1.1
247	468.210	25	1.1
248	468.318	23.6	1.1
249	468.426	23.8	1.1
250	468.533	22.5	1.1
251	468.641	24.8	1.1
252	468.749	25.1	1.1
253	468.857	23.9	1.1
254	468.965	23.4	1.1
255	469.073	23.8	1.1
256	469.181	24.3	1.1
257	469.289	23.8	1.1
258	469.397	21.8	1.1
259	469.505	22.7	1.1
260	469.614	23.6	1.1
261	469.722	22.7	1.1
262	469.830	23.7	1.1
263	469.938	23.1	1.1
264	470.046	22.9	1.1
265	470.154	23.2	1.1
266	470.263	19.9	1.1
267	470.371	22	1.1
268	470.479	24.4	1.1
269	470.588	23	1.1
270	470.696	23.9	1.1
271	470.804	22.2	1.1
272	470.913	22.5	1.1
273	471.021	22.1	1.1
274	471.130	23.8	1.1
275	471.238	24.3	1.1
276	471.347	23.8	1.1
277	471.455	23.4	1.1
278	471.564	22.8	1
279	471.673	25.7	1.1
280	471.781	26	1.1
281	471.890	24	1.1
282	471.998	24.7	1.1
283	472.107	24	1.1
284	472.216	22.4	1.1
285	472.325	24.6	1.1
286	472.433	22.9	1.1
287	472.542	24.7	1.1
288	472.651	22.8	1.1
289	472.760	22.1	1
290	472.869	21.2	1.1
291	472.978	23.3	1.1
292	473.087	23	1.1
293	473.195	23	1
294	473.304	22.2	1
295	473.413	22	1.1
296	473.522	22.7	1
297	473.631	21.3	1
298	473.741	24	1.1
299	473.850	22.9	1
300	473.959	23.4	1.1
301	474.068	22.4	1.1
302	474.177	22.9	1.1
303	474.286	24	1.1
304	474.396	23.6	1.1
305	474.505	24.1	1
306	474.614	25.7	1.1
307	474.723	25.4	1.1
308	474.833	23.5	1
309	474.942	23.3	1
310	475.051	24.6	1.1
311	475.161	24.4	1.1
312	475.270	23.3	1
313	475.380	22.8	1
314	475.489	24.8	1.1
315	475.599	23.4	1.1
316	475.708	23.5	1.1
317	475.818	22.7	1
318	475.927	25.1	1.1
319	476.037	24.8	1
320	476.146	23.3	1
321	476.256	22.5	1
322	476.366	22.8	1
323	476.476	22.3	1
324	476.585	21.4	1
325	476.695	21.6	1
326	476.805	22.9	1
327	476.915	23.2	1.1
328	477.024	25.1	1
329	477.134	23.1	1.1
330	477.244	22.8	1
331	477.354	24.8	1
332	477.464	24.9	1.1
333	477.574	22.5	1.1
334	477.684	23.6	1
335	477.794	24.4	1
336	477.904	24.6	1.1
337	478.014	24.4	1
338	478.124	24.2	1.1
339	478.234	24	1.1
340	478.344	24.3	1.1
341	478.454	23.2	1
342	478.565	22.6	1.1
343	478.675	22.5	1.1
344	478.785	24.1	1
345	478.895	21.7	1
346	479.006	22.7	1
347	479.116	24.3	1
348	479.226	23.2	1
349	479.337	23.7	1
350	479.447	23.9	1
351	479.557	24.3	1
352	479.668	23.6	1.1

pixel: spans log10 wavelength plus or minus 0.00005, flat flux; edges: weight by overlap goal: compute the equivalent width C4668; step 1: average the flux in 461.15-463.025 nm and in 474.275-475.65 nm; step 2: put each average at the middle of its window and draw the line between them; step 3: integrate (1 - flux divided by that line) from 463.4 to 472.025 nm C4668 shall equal 0.14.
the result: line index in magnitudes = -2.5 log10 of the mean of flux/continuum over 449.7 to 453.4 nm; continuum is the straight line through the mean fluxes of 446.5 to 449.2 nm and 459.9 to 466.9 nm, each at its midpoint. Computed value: -0.02 mag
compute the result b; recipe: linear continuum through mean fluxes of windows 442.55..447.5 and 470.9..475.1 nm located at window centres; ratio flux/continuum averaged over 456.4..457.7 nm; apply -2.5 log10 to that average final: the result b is -0.05 mag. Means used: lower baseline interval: 22.2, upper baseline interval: 23.5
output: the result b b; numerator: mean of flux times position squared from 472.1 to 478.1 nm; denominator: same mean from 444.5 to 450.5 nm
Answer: 1.16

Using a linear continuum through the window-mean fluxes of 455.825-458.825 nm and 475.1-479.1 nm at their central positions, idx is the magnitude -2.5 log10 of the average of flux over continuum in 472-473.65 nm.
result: 0.03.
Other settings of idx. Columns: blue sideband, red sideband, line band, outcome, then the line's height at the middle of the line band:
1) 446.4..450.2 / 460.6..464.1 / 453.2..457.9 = -0.01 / 23.3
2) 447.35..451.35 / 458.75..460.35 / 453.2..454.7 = 0.02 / 23.6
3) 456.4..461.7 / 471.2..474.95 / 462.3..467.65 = 0.01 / 23.5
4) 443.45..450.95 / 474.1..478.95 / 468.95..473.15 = 0.01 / 23.4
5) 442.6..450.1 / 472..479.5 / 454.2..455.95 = -0.02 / 22.8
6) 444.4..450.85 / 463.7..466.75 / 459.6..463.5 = -0.02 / 23.1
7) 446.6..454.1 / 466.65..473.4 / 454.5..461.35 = -0.01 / 23.2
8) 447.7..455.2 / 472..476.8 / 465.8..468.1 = -0.01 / 23.2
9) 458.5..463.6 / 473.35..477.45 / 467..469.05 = -0.01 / 23.5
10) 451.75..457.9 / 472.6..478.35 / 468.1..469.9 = -0.01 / 23.4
